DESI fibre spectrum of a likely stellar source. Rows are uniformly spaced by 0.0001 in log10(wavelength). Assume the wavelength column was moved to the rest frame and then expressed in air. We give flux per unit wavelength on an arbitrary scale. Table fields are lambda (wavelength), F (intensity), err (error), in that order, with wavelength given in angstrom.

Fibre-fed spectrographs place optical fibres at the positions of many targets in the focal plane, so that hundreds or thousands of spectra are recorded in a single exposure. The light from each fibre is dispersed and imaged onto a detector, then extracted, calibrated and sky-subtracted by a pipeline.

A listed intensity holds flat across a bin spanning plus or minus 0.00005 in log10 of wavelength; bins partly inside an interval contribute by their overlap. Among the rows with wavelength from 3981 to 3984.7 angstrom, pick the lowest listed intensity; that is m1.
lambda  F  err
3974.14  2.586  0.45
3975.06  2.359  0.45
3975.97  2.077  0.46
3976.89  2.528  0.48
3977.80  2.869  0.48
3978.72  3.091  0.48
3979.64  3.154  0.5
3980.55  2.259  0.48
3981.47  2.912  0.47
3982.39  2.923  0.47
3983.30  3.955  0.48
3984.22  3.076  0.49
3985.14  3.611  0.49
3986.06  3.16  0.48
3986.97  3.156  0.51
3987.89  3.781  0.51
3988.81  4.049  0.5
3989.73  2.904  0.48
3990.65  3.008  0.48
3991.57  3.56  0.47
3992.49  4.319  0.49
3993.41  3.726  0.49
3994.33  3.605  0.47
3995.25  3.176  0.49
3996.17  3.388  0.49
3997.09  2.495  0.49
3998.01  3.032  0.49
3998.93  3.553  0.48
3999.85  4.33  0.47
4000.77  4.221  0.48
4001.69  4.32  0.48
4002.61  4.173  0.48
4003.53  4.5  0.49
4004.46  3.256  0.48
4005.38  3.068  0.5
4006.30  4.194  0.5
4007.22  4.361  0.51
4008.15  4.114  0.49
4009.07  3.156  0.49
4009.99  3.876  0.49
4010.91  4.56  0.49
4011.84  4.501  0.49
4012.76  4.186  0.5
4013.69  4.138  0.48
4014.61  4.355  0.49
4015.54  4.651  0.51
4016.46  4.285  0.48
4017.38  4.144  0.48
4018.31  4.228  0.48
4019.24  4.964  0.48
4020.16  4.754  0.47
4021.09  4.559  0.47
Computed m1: 2.912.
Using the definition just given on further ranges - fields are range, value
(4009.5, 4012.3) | 3.876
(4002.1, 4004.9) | 3.256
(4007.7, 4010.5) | 3.156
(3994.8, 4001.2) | 2.495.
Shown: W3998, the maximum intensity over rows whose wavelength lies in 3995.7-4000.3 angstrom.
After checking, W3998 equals 4.33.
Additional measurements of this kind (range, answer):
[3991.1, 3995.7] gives 4.319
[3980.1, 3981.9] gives 2.912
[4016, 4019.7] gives 4.964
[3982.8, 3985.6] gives 3.955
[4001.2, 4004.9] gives 4.5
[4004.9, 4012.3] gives 4.56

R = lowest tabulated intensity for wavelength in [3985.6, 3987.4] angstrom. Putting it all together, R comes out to 3.156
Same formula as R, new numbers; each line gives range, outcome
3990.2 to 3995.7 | 3.008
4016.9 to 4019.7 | 4.144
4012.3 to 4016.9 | 4.138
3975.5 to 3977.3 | 2.077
